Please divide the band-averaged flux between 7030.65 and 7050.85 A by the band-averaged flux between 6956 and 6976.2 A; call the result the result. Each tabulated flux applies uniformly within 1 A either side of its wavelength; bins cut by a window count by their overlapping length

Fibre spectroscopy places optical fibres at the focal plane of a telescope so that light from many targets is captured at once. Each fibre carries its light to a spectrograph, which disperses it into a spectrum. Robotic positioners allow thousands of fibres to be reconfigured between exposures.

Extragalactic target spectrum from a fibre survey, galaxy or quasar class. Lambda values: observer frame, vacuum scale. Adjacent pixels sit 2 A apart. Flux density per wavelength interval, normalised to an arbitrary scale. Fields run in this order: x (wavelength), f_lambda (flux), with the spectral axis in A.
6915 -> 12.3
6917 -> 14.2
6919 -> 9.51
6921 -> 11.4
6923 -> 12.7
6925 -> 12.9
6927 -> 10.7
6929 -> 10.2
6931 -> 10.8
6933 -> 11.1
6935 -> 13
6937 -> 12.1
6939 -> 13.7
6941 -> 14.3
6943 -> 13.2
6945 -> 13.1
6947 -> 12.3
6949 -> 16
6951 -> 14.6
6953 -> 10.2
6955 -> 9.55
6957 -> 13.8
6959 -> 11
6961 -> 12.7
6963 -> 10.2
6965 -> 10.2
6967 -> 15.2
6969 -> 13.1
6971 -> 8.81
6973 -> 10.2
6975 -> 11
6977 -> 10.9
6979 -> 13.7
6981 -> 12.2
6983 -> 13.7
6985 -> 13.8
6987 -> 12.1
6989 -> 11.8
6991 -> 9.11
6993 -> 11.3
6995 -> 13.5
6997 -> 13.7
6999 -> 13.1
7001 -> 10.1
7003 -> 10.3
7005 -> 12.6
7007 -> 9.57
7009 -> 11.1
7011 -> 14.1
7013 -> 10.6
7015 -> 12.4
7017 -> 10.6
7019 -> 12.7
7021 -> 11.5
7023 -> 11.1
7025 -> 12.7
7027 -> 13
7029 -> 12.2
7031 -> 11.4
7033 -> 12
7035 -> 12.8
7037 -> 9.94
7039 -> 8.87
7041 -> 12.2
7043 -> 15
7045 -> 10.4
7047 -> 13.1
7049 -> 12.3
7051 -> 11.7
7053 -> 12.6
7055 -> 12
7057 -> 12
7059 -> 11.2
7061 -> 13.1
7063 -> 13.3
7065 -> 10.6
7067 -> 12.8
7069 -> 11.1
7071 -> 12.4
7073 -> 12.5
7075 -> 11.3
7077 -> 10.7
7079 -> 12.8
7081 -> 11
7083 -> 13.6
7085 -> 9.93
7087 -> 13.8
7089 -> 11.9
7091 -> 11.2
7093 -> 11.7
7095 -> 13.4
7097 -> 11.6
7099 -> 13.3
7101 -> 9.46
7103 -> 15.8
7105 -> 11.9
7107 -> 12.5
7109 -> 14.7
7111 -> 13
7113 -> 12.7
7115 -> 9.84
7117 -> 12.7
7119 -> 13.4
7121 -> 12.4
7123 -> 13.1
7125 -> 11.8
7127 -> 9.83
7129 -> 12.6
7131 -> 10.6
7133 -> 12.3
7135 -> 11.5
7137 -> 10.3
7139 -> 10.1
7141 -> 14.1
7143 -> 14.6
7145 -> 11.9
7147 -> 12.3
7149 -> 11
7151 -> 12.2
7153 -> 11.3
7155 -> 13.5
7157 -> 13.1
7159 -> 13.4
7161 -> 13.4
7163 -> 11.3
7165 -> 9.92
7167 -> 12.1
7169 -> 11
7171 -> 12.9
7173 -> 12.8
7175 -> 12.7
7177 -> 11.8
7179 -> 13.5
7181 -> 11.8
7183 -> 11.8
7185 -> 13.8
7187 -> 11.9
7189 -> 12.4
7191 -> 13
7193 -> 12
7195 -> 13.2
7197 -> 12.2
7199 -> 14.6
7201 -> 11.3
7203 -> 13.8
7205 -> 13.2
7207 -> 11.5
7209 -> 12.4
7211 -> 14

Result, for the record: 1.0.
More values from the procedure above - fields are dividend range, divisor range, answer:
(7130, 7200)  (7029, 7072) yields 1.03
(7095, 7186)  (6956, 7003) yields 1.03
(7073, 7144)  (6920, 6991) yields 1.00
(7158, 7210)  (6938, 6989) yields 1.01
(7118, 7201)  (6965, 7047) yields 1.03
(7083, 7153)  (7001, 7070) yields 1.03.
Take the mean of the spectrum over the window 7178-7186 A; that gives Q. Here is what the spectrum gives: 12.7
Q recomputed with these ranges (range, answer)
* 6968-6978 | 10.8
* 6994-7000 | 13.4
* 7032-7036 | 12.4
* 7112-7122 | 12.2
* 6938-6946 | 13.6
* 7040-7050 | 12.6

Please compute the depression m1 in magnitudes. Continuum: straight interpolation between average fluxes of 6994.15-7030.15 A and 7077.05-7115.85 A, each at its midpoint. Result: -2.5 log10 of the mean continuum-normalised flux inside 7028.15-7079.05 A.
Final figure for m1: 0.017 mag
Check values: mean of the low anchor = 11.9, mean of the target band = 11.9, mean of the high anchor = 12.3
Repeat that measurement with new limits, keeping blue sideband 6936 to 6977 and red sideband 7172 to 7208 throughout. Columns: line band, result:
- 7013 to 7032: 0.04 mag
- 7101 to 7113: -0.06 mag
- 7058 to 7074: 0.03 mag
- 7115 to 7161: 0.03 mag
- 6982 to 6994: 0.03 mag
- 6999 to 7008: 0.13 mag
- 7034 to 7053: 0.05 mag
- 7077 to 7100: 0.03 mag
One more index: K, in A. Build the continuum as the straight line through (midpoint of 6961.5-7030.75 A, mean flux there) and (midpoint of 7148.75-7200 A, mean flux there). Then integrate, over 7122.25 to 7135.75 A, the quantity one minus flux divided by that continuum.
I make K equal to 0.69 A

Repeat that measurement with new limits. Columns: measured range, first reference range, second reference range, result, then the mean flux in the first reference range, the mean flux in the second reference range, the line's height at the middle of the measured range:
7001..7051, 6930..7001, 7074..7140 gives 1.67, 12.2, 12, 12.1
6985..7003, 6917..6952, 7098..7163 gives 0.84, 12.5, 12.3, 12.4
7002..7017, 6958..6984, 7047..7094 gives 0.50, 11.8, 12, 11.9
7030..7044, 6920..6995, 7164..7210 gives 0.53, 12.1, 12.4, 12.2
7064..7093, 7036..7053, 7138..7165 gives 0.29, 11.7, 12.4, 11.9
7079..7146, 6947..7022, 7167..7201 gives 0.59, 11.9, 12.5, 12.3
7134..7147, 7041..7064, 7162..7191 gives 0.14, 12.4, 12.2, 12.2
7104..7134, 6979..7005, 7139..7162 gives 0.83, 12.1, 12.7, 12.6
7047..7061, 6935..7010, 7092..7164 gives 0.09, 12.1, 12.3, 12.2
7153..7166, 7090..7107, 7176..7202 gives 0.13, 12.3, 12.6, 12.5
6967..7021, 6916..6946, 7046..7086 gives 1.22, 12.2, 12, 12.1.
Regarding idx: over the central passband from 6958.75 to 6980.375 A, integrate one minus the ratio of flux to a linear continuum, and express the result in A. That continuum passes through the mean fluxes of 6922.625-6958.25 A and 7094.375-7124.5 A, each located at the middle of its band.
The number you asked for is 1.6 A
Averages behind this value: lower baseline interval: 12.4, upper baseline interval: 12.6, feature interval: 11.6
